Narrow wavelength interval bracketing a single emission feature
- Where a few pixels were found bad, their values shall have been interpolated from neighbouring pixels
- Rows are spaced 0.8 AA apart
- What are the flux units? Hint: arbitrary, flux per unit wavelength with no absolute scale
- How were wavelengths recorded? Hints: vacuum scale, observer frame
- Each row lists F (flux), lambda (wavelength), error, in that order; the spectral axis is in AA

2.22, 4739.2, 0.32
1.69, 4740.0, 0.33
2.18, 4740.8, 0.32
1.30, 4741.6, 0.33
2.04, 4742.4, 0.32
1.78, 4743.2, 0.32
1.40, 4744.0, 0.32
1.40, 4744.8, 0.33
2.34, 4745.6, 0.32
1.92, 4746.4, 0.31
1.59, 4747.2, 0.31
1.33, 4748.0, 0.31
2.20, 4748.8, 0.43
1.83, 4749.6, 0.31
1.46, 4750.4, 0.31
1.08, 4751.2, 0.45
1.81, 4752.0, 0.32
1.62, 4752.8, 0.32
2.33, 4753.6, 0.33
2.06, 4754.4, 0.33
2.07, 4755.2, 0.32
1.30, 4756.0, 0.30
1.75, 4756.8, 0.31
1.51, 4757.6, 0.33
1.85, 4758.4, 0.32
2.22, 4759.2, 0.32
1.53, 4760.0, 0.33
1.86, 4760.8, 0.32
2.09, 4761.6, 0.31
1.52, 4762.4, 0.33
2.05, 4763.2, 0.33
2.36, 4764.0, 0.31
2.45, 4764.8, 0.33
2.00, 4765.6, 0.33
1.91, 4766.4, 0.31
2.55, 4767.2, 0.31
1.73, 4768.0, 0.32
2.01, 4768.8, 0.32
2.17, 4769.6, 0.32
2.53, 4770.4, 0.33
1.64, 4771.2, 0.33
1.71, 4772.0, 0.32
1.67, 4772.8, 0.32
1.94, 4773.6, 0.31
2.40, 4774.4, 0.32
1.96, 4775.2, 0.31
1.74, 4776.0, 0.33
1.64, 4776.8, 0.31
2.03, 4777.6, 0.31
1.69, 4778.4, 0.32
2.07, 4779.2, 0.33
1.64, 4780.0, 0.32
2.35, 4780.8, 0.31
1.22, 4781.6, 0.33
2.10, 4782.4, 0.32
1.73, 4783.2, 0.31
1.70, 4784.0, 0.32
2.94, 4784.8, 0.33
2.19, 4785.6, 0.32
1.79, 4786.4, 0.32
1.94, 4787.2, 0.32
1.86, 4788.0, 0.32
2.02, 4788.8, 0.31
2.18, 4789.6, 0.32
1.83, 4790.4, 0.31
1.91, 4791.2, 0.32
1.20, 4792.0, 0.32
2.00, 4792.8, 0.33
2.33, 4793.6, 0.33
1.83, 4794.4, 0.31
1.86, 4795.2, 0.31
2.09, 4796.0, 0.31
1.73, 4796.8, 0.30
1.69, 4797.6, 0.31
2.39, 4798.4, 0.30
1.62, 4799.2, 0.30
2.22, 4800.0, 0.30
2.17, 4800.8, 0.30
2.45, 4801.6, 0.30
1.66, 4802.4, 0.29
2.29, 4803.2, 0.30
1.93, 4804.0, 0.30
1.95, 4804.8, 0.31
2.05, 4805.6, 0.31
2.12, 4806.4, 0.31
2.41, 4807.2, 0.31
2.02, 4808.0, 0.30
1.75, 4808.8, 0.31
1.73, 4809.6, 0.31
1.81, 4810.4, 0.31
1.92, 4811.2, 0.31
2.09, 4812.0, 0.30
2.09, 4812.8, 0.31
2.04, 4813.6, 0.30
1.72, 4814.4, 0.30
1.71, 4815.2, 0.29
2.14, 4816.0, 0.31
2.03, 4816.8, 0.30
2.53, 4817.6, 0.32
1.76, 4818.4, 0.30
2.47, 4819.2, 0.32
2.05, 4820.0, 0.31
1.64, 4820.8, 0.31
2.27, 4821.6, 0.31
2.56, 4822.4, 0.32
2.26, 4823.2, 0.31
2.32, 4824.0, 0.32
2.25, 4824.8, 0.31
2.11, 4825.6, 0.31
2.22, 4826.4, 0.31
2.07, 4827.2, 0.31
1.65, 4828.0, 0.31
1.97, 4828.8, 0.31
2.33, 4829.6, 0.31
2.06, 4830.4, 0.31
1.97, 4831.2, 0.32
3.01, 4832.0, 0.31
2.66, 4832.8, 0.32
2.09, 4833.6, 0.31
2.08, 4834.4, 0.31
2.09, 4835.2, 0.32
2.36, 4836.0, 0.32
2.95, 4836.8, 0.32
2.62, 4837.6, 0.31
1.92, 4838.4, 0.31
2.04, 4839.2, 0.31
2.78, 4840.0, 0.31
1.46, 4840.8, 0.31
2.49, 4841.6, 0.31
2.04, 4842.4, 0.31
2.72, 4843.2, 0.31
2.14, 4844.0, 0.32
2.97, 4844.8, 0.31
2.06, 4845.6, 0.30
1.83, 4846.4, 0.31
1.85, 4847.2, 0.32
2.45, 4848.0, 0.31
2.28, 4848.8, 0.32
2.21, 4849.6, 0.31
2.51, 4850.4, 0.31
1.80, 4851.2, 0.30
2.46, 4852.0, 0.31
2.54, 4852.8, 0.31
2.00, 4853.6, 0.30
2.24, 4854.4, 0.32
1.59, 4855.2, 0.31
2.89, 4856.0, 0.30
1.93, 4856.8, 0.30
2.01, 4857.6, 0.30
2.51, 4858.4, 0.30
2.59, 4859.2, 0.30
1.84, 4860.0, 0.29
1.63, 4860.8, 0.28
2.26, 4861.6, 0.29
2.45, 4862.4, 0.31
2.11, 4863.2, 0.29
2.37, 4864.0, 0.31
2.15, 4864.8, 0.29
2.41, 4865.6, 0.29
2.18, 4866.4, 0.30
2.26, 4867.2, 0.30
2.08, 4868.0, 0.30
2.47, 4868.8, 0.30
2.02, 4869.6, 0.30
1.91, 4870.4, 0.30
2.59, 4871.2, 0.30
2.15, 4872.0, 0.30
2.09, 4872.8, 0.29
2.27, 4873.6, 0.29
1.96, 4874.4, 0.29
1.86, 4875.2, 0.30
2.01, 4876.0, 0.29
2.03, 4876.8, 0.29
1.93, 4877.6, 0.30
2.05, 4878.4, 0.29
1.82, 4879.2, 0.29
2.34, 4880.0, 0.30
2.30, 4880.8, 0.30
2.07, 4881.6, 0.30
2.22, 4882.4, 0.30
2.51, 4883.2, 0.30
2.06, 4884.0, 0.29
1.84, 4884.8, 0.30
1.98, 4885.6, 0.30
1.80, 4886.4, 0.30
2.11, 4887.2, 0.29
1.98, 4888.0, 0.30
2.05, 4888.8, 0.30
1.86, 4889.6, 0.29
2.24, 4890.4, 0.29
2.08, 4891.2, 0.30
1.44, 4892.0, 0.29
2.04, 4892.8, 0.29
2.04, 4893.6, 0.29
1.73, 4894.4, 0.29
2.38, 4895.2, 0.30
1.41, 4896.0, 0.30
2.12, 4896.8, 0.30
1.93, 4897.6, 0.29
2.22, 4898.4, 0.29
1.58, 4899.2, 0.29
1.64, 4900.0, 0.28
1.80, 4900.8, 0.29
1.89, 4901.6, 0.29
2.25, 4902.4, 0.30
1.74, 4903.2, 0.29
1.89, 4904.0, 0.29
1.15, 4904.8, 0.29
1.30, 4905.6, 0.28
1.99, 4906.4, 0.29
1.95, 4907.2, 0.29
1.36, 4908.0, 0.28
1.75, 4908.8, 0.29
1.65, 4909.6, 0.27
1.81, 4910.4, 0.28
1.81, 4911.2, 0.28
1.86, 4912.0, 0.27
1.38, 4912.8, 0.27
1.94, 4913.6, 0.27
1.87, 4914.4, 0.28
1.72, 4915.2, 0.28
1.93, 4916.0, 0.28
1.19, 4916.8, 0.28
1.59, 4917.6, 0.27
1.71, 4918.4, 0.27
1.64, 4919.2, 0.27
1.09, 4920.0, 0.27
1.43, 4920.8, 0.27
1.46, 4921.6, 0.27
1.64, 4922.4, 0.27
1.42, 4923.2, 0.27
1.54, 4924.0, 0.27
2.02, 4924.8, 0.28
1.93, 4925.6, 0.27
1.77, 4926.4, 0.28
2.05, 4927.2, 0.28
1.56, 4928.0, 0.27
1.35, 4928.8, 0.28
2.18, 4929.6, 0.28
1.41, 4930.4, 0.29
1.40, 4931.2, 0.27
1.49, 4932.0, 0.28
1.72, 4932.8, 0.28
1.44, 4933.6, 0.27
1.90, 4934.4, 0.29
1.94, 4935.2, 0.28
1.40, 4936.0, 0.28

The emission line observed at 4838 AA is C III] 1909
